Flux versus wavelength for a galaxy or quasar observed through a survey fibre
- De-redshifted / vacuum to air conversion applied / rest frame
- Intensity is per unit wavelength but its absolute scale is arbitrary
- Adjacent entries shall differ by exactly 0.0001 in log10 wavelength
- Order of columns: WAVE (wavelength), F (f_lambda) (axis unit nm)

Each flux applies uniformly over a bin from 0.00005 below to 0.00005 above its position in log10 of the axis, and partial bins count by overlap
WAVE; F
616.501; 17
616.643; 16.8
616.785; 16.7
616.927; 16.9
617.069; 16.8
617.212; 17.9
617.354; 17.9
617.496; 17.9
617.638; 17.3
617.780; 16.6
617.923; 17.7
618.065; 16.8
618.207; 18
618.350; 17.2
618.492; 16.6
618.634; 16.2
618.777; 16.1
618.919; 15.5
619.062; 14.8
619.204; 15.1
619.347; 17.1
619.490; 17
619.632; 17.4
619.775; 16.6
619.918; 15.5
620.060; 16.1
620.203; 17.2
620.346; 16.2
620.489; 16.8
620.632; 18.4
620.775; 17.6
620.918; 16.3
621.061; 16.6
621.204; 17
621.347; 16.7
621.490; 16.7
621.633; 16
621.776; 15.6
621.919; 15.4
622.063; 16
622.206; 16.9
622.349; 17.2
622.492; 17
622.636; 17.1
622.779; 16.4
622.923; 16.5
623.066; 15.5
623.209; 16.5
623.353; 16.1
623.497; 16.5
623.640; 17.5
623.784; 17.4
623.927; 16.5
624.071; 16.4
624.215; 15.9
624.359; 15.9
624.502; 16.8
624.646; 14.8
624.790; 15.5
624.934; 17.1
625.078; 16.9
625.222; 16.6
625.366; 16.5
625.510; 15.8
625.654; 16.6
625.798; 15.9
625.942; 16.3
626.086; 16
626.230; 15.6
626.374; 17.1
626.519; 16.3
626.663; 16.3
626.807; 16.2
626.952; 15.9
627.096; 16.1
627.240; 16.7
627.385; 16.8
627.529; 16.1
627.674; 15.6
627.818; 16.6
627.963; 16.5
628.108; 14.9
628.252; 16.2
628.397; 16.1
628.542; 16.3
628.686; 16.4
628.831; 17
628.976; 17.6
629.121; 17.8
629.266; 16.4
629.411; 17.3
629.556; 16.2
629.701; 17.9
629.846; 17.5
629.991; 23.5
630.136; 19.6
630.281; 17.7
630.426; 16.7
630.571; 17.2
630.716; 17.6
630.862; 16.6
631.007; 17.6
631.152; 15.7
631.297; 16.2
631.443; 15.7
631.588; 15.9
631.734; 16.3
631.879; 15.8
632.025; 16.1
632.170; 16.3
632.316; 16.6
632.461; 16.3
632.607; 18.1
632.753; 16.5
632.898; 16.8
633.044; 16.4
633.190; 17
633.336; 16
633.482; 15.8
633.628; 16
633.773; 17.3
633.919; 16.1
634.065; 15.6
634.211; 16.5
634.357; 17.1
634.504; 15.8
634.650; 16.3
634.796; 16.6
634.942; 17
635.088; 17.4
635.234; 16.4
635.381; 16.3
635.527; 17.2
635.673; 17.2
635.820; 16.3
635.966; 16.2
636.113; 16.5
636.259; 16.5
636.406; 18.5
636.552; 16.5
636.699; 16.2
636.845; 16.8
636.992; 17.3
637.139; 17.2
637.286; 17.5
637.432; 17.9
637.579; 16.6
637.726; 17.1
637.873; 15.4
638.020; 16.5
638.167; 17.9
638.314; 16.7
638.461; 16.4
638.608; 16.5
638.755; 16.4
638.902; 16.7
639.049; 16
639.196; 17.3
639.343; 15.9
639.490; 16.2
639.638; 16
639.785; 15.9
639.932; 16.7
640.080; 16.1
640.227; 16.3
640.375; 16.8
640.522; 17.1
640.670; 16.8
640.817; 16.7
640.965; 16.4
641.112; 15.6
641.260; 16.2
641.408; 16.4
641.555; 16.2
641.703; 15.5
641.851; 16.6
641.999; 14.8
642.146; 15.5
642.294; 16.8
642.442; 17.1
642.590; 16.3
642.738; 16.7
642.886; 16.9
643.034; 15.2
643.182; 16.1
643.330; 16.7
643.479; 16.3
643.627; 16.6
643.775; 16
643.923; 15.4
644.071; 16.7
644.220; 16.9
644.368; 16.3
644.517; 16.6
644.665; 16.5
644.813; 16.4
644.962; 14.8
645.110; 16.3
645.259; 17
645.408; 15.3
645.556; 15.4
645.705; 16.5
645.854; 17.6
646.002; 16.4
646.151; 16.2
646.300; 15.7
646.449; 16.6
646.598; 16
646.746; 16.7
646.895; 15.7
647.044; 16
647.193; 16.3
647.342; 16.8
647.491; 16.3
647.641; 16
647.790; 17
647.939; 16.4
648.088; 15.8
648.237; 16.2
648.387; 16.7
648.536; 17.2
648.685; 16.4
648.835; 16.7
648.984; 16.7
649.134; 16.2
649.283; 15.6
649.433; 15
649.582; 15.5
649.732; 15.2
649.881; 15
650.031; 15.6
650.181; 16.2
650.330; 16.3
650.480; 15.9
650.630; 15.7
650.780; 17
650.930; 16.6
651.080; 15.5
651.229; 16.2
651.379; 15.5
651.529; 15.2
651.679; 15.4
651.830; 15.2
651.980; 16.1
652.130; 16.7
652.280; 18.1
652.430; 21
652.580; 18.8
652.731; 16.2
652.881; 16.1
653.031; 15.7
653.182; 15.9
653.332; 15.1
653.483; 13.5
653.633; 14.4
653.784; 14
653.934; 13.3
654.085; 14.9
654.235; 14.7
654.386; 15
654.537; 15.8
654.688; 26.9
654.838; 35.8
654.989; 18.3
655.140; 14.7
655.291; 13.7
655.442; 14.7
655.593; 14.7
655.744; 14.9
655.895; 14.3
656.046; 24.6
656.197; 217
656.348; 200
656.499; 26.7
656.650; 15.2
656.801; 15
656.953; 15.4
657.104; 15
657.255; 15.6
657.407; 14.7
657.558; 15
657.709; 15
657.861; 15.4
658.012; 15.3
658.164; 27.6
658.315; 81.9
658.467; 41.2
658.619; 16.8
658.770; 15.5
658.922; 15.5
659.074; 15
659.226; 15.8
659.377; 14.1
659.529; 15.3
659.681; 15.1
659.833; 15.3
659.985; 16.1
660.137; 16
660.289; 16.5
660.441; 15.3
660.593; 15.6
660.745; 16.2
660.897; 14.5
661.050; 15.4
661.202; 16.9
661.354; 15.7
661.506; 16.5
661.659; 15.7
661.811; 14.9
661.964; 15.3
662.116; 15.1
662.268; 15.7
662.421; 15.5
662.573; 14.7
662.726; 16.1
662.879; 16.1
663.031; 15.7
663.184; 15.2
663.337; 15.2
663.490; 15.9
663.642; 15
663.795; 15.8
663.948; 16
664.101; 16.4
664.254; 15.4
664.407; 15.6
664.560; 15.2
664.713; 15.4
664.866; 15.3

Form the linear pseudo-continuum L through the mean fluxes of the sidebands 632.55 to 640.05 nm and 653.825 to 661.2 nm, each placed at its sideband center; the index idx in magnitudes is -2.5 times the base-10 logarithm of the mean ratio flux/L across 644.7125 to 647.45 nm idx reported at 0.29 mag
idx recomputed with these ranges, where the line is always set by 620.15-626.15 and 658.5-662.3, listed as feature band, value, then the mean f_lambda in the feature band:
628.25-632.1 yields -0.046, 17.1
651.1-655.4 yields -0.055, 16.8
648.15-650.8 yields 0.001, 16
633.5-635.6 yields -0.015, 16.5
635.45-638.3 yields -0.042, 16.9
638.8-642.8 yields -0.008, 16.3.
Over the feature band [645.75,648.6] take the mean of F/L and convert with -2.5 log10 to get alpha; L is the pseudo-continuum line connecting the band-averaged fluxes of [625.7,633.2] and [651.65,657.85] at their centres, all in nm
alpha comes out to 0.38 mag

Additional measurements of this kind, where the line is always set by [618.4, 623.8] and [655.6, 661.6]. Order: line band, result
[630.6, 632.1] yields 0.202 mag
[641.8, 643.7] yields 0.390 mag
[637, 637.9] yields 0.259 mag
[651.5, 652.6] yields 0.468 mag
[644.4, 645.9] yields 0.429 mag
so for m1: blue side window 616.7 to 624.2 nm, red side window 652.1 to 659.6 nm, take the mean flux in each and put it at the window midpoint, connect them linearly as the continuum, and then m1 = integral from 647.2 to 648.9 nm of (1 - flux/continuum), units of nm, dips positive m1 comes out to 0.54 nm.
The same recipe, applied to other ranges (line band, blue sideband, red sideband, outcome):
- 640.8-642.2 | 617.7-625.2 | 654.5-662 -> 0.378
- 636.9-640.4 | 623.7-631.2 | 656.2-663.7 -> 0.441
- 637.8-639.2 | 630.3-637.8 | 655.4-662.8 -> 0.134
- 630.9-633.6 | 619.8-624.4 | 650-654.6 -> -0.012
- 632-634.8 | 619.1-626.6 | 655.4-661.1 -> 0.513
